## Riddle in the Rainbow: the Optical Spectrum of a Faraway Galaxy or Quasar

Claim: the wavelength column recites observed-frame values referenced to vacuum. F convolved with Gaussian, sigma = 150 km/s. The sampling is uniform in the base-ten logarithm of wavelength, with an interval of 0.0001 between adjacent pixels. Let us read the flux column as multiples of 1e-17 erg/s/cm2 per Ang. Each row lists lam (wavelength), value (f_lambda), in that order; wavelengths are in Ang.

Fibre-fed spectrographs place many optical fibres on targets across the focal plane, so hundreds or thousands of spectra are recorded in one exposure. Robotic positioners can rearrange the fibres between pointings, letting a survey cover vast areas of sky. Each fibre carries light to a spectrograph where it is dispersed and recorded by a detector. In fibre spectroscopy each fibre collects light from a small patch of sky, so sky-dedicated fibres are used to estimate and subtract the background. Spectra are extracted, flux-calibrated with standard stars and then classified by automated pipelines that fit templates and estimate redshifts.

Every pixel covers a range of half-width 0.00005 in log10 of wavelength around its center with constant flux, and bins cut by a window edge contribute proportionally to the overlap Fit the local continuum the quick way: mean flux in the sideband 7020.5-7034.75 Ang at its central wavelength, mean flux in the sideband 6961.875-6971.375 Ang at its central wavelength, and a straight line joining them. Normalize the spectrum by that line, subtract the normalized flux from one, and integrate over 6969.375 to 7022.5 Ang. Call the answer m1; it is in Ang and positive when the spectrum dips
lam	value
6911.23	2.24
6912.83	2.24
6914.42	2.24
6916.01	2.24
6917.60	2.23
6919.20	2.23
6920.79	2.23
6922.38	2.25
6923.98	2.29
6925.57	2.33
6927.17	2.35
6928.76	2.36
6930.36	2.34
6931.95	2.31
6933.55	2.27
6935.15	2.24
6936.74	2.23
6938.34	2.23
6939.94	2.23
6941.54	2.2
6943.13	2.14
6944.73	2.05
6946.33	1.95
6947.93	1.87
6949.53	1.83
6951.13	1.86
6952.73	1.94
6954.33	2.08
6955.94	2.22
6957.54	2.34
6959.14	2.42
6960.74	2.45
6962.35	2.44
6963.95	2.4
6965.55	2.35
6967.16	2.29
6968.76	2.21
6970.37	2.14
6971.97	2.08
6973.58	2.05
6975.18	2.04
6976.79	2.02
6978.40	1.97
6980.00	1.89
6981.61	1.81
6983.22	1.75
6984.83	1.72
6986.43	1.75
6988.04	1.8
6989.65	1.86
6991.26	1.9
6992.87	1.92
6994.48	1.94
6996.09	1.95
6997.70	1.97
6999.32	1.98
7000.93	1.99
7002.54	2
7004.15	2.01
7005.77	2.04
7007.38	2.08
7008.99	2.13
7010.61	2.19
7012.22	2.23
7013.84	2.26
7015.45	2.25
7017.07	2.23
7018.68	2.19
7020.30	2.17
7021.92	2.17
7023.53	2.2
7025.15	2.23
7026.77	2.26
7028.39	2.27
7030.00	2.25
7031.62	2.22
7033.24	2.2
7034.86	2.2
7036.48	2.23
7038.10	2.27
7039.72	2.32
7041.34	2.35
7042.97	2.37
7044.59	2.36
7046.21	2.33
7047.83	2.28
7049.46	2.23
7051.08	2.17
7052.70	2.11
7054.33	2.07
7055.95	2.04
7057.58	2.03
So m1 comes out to 5.8 Ang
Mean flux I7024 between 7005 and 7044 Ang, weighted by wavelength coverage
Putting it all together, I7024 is 2.22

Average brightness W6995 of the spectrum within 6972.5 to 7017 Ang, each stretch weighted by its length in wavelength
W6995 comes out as 1.99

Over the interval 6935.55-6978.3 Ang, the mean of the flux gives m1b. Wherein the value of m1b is 2.15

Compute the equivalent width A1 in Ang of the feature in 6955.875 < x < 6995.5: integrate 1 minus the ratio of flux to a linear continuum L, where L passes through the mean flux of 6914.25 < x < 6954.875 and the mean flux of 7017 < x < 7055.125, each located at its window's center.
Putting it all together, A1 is 2.4 Ang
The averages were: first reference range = 2.17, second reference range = 2.24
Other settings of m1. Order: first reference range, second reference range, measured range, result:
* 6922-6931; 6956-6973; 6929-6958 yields 2.3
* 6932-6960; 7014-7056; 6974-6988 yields 1.9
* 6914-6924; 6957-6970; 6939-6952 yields 1.6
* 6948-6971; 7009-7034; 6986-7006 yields 2.5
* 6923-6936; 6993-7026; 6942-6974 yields 1.1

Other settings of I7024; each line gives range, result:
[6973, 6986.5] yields 1.89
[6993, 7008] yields 1.99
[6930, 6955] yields 2.11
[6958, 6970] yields 2.36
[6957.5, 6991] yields 2.08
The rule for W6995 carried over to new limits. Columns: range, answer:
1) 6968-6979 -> 2.07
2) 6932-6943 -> 2.23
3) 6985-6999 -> 1.88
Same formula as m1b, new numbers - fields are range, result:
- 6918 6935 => 2.29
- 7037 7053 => 2.28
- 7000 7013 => 2.08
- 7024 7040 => 2.24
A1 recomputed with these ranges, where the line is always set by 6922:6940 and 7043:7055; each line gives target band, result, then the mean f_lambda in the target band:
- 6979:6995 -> 3.0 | 1.83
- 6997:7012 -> 1.3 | 2.05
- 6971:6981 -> 1.1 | 2.01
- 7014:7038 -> 0.2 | 2.22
